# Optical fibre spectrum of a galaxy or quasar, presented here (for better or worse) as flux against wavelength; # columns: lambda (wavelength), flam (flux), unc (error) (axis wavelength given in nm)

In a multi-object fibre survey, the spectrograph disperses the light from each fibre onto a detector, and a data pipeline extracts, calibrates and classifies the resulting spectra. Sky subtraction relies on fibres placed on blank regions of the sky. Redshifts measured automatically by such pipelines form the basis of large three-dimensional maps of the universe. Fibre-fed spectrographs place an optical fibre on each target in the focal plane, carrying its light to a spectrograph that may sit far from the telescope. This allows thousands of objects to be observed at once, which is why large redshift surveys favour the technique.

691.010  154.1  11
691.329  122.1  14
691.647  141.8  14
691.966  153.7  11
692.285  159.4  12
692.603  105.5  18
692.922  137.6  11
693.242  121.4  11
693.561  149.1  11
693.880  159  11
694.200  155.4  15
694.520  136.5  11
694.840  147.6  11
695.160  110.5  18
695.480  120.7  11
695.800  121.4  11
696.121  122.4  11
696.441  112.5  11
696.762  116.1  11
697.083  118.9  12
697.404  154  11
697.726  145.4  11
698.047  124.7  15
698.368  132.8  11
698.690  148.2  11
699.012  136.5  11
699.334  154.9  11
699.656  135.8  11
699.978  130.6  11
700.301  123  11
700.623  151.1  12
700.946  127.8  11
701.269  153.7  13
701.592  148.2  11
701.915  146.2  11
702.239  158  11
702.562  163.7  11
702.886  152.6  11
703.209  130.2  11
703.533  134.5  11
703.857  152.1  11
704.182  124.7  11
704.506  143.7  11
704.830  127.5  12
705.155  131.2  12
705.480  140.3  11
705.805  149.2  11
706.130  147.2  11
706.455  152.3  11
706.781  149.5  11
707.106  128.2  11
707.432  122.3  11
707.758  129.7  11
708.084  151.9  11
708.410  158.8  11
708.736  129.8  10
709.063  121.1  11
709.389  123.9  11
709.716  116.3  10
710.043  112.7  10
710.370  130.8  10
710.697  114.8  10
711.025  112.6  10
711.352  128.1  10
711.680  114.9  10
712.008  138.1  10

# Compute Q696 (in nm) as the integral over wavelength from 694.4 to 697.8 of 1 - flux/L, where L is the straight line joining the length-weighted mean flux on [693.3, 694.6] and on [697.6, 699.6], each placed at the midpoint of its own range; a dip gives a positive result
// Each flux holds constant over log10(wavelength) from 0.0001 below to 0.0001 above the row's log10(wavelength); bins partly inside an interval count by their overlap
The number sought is 0.408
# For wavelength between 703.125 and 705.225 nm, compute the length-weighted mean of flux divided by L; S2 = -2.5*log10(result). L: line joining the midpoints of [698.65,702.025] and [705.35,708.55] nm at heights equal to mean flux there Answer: 0.05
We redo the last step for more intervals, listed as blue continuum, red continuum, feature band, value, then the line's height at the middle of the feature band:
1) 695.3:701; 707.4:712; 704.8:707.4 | -0.10 mag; 128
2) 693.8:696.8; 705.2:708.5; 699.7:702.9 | -0.07 mag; 136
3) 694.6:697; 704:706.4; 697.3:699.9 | -0.11 mag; 127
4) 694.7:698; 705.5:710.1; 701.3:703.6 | -0.13 mag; 132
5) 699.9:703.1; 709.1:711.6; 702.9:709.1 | -0.05 mag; 132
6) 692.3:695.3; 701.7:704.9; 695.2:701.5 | 0.06 mag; 140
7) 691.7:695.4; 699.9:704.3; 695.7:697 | 0.19 mag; 140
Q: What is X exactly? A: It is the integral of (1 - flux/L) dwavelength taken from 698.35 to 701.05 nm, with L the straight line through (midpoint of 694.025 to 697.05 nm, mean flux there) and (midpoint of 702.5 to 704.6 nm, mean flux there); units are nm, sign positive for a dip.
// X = -0.07 nm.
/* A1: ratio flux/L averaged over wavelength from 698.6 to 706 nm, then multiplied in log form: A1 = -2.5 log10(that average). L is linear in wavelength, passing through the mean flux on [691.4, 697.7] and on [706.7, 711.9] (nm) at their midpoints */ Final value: -0.09 mag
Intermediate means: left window 134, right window 128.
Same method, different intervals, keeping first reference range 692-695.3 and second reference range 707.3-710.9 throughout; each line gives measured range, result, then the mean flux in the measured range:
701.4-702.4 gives -0.13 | 151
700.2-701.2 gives -0.02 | 136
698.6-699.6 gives -0.08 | 145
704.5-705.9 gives -0.05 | 137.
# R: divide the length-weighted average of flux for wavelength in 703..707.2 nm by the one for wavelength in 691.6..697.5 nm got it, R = 1.05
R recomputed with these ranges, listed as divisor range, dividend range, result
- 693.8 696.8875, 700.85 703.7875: 1.13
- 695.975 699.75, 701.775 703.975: 1.11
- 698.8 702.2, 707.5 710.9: 0.91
